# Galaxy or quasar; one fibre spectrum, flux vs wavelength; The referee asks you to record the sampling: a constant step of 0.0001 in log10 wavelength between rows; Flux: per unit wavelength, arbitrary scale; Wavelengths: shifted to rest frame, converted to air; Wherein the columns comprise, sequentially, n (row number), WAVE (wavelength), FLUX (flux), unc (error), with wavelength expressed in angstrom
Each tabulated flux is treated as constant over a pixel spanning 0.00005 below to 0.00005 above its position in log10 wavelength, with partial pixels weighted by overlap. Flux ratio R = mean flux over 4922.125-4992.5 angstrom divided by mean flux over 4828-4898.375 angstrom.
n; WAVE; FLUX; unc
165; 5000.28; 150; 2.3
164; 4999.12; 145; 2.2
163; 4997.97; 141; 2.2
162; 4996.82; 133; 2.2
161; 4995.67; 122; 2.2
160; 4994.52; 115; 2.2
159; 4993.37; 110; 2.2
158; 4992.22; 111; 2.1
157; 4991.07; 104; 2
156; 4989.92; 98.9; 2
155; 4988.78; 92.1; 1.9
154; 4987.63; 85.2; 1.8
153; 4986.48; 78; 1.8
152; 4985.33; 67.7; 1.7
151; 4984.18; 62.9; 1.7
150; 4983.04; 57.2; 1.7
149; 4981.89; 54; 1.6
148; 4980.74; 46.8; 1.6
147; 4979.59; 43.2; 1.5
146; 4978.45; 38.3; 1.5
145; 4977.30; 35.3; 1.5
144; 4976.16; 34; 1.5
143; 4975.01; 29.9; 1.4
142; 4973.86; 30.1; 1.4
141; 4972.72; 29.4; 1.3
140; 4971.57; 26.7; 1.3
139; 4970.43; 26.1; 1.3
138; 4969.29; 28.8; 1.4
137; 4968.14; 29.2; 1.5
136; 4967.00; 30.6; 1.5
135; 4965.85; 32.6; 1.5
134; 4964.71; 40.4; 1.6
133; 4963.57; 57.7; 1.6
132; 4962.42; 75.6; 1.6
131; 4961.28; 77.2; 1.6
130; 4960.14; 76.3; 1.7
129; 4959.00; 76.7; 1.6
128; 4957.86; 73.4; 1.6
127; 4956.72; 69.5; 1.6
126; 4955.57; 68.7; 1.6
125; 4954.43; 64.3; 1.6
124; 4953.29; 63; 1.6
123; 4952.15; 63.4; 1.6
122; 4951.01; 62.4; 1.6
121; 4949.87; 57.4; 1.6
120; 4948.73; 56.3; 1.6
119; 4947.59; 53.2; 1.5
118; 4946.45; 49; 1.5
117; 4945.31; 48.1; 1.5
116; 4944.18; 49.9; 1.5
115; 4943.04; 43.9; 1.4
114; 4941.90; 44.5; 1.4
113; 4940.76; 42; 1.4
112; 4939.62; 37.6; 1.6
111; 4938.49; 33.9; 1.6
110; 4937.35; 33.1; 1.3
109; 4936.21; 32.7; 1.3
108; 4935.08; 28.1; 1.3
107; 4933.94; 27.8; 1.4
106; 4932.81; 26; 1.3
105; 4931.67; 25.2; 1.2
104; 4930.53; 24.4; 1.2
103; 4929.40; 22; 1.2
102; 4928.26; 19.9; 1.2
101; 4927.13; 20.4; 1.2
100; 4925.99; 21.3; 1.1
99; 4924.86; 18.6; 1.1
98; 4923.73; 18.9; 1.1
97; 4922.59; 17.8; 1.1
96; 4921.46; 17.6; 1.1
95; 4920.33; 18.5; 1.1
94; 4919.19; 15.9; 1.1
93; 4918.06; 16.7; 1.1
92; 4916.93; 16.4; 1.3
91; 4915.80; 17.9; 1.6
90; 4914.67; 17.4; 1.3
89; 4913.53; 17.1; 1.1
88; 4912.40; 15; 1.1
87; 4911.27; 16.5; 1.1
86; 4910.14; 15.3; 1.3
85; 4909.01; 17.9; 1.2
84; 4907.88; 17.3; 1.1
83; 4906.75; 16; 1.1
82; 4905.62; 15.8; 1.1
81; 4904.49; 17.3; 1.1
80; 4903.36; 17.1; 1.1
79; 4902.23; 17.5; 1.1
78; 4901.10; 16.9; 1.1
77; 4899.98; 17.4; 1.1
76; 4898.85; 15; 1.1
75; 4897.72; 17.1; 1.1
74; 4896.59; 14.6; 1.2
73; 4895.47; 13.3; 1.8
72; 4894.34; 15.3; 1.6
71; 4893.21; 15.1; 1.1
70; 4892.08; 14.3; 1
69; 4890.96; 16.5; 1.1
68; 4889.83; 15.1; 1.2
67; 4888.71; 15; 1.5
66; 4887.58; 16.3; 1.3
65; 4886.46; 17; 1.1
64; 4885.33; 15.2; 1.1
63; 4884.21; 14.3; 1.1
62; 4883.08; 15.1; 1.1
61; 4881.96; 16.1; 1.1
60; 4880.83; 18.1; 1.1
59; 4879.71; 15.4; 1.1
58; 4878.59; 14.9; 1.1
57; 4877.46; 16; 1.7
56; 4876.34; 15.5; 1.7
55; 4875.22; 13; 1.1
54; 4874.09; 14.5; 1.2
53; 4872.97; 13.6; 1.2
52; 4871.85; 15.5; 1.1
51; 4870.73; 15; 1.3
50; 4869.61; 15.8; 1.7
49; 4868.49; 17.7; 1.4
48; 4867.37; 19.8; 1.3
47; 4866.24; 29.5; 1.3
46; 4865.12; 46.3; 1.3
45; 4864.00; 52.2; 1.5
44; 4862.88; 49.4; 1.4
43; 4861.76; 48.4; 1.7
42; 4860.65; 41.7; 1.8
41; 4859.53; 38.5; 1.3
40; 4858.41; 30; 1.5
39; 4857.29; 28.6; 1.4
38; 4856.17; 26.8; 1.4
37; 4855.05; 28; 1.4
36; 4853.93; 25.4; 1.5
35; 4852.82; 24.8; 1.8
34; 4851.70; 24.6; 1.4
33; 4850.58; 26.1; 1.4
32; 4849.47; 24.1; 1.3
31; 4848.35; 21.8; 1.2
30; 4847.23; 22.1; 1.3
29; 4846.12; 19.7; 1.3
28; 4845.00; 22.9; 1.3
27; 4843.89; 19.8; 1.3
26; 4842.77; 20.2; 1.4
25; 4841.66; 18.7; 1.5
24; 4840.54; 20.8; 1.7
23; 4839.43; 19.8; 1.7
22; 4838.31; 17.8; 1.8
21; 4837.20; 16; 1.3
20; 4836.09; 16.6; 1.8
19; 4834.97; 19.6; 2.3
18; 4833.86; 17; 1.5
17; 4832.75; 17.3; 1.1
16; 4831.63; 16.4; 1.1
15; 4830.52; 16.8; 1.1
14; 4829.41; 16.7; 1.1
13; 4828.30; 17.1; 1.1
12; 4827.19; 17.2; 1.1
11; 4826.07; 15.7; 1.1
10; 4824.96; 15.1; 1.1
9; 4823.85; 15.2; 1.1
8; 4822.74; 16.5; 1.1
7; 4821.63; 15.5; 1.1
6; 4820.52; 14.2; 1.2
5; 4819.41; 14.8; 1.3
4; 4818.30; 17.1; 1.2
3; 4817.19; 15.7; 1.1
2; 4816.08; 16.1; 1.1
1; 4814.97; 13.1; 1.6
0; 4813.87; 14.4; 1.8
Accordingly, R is 2.3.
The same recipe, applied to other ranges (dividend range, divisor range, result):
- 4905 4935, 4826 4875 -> 0.80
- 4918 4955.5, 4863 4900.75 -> 1.97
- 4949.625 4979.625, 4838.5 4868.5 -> 1.74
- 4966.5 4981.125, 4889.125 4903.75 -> 2.08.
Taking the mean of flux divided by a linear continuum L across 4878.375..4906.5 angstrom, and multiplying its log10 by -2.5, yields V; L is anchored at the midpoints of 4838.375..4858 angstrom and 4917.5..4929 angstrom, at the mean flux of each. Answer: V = 0.28 mag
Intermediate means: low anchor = 23.1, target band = 15.8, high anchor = 18.6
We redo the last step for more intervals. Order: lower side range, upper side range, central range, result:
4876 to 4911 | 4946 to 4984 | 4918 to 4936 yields 0.44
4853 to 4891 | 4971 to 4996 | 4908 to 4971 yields 0.34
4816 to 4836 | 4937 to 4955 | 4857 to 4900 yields 0.35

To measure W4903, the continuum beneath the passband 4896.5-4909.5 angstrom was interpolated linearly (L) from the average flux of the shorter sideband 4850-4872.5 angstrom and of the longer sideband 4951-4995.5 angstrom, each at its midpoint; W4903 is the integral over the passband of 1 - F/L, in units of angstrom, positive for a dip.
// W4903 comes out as 7.8 angstrom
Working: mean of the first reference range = 30.1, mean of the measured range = 16.7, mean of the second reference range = 61.2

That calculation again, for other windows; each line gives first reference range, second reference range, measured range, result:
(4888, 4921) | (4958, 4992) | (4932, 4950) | -2.0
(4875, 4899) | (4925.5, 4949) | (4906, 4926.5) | 7.2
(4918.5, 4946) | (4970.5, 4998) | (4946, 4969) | -5.0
